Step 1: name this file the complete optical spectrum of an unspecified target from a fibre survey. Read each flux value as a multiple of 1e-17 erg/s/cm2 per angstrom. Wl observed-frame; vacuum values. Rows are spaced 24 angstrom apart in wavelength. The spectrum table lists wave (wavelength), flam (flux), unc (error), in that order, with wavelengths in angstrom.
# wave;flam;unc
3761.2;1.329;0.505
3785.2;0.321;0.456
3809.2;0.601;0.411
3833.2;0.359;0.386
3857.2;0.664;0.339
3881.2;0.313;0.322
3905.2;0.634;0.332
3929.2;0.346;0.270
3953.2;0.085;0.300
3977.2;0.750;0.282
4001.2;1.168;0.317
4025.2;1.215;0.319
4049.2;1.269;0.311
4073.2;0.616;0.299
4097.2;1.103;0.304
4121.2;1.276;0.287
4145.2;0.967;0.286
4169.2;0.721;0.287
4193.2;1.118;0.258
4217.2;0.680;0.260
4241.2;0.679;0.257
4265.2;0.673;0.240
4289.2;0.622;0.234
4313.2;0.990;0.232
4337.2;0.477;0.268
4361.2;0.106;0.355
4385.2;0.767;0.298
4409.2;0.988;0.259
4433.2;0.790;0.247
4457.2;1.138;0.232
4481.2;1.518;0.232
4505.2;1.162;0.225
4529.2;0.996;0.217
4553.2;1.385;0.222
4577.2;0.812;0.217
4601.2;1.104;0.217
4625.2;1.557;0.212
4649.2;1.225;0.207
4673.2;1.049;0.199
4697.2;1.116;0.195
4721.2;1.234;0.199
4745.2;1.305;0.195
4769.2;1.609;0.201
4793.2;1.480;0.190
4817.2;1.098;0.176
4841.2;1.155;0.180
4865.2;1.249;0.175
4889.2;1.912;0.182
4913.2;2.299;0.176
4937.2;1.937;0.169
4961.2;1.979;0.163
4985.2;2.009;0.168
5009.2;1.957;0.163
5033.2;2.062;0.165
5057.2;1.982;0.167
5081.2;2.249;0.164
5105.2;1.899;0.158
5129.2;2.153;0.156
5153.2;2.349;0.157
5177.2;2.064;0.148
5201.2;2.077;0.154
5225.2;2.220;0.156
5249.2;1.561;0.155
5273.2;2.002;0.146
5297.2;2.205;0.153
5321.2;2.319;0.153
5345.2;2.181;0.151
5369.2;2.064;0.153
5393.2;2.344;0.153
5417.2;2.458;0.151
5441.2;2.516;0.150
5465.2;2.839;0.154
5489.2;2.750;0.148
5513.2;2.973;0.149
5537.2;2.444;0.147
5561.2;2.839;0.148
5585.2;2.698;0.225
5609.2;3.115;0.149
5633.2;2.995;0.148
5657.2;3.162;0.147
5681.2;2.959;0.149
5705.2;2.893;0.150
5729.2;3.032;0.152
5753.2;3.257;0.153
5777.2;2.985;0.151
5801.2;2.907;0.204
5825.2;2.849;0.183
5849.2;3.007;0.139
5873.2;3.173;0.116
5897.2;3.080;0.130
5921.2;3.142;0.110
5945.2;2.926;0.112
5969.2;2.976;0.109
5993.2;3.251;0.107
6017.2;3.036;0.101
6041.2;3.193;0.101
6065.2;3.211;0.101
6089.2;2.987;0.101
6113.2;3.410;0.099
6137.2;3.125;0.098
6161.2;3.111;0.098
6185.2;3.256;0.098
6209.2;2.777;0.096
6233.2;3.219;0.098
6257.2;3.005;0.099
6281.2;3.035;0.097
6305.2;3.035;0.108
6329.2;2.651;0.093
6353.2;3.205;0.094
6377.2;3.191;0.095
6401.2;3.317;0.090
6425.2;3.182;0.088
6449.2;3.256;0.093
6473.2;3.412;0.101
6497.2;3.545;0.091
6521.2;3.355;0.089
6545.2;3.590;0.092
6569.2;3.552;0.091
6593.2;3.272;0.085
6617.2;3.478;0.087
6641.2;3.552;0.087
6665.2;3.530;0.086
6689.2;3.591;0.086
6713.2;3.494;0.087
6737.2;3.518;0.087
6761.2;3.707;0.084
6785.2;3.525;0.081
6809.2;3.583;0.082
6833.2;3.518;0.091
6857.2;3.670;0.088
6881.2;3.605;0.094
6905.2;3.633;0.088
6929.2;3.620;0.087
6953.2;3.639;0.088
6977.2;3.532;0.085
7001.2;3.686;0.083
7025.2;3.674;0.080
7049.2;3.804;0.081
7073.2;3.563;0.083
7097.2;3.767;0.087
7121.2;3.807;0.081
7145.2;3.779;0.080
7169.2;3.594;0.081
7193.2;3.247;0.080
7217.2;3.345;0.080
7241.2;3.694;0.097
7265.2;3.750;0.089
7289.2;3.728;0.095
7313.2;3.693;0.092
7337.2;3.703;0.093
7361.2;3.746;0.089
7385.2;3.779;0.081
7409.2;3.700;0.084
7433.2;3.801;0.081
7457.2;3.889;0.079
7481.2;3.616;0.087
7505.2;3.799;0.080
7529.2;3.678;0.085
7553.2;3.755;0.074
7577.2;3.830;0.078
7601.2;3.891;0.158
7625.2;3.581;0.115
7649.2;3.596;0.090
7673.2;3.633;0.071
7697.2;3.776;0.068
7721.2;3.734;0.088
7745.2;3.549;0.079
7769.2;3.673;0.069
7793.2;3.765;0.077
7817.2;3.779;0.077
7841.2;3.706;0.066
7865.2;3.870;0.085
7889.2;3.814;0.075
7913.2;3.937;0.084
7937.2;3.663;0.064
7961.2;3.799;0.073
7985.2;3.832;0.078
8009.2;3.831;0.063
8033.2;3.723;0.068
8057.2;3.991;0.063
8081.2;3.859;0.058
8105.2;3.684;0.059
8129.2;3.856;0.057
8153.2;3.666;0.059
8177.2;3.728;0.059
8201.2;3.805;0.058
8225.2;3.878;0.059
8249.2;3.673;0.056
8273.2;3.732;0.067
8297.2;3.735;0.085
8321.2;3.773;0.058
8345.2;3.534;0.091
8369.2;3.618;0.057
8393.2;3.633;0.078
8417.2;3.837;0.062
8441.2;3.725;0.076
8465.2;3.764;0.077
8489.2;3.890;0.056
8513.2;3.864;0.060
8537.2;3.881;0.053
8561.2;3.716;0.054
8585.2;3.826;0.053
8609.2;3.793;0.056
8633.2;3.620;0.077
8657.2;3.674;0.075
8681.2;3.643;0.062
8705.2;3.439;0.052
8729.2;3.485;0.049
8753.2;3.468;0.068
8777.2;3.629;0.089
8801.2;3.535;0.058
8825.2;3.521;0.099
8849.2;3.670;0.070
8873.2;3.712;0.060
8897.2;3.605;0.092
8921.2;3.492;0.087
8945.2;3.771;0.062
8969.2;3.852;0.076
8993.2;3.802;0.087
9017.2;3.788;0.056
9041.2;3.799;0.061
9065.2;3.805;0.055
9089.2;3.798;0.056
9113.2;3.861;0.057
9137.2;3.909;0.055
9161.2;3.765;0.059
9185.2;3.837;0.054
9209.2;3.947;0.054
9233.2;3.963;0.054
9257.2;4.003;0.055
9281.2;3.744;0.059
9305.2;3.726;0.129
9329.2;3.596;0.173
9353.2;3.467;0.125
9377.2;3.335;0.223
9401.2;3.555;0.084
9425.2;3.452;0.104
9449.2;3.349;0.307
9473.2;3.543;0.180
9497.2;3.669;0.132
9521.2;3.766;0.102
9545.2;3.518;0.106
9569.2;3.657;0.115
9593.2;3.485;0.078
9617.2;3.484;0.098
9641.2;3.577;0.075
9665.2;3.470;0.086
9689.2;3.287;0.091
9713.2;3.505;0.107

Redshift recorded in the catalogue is 0.22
